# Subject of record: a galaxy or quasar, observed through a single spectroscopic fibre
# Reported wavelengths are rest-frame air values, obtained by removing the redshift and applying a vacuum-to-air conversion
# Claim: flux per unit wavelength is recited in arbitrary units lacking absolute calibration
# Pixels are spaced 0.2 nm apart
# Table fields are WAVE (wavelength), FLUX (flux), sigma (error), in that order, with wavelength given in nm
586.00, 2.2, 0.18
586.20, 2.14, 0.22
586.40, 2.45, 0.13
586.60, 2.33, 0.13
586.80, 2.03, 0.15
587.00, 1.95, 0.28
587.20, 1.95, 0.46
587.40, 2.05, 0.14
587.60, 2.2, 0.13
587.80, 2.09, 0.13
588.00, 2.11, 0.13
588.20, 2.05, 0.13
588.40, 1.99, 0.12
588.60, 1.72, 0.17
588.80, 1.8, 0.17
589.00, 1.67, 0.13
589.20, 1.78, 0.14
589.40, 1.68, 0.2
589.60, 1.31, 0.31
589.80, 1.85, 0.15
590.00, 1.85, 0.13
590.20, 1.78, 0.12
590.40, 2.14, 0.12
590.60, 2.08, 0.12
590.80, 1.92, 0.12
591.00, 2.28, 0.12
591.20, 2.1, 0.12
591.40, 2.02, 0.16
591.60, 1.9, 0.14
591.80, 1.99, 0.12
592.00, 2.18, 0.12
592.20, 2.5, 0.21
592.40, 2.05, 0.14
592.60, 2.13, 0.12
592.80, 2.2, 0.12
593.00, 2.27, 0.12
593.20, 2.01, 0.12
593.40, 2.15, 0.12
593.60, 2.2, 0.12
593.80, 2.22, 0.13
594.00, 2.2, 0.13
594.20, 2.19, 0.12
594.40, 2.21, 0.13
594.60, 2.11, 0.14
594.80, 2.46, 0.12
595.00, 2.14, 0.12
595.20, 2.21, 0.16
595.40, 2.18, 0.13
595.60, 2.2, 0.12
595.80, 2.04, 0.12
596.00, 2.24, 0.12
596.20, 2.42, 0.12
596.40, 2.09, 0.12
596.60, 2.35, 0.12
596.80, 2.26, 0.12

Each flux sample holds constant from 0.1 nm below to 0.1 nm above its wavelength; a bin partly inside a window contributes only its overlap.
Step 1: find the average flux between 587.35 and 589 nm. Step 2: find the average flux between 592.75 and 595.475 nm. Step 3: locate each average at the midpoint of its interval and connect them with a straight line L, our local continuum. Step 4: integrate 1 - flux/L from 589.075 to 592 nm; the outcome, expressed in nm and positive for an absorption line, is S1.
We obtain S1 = 0.22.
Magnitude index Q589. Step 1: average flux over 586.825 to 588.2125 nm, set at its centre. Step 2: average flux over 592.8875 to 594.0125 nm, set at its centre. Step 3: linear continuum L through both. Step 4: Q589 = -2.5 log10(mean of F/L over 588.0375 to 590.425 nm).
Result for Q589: 0.16 mag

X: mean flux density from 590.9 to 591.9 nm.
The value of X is 2.06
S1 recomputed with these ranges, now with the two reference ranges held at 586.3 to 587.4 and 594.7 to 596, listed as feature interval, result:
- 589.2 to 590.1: 0.20 nm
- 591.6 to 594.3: 0.03 nm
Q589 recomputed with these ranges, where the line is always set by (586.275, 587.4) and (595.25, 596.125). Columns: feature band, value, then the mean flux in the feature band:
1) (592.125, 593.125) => -0.03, 2.22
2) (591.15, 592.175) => 0.04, 2.07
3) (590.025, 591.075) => 0.07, 2.02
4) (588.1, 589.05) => 0.16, 1.86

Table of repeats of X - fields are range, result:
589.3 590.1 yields 1.67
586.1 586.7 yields 2.31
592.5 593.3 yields 2.15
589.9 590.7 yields 1.96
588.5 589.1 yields 1.73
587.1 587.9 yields 2.07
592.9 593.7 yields 2.16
